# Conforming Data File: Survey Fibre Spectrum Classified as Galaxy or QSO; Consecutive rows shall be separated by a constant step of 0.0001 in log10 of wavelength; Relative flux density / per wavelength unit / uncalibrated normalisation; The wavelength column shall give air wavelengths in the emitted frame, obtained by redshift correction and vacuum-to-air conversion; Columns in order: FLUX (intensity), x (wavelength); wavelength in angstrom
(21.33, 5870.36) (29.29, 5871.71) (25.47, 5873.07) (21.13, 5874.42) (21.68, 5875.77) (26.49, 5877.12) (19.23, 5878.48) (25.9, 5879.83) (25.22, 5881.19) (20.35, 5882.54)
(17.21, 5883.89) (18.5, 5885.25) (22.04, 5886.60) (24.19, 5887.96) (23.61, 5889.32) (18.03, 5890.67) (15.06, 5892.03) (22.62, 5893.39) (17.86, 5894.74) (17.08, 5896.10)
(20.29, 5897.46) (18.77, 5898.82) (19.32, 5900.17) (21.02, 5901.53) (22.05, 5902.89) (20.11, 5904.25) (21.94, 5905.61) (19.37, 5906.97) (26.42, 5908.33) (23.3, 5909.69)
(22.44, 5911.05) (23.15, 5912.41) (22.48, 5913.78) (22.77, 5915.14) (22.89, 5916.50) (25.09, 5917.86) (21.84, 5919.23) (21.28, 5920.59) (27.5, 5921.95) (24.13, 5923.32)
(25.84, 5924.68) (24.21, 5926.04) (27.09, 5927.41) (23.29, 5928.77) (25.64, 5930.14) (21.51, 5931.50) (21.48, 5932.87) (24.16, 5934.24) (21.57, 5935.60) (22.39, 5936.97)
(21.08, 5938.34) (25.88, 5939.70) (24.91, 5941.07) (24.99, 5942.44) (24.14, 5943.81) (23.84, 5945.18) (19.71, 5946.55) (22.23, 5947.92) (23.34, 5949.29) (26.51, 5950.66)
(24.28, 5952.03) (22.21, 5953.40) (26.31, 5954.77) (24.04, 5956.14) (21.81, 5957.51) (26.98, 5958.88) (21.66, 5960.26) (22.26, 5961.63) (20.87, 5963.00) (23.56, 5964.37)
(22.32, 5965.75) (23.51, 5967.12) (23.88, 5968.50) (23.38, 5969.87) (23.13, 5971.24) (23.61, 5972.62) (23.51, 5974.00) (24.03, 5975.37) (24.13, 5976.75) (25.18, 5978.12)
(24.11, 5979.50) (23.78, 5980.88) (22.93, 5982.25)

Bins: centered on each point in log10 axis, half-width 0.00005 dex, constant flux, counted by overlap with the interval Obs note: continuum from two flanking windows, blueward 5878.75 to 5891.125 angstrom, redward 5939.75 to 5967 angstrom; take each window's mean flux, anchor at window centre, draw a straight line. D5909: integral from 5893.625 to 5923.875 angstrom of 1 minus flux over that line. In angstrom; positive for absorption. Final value 0.6 angstrom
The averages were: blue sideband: 21.7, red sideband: 23.5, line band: 21.9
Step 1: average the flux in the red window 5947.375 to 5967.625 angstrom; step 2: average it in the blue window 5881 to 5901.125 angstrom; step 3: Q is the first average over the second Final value 1.2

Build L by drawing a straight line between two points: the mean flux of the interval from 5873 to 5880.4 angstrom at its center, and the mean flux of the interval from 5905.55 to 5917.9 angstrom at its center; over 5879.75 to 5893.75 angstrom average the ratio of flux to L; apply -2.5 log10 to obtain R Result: 0.11 mag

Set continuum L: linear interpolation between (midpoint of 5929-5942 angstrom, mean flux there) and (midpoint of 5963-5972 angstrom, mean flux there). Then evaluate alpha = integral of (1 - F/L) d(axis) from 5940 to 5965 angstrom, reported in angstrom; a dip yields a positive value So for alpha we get -0.4 angstrom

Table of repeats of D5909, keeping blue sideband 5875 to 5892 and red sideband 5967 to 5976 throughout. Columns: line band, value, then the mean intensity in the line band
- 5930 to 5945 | -0.4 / 23.4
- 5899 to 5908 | 0.5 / 20.8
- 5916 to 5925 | -0.6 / 24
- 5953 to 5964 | 0.0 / 23.3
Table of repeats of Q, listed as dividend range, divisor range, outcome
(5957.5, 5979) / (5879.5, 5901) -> 1.15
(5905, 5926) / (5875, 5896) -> 1.11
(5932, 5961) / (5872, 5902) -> 1.11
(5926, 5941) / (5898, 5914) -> 1.09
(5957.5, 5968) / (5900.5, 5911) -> 1.04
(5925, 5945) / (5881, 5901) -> 1.19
